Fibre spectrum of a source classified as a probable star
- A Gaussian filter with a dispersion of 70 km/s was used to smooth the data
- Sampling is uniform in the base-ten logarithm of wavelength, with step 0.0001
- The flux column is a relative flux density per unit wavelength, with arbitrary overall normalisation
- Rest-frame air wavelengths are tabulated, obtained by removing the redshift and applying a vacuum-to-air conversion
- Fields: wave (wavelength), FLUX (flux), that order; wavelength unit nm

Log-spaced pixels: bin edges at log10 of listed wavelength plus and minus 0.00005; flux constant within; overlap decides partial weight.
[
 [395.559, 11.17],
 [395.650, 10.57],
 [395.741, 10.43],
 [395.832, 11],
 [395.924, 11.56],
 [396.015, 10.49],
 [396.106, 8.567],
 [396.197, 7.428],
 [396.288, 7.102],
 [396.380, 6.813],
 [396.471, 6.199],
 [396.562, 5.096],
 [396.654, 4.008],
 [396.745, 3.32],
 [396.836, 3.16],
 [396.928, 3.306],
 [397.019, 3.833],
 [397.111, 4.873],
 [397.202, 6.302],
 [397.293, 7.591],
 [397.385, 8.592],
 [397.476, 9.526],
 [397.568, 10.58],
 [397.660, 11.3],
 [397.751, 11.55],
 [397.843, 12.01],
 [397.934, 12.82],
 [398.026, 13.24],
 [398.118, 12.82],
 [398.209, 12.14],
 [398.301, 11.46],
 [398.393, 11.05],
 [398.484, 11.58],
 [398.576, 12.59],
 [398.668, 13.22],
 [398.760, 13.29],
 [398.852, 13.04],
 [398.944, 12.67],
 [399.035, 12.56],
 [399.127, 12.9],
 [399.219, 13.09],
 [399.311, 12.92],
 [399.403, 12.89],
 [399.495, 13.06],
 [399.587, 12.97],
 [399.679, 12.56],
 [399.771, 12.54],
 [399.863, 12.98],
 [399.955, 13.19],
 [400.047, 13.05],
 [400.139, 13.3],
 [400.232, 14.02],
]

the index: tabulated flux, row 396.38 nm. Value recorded 6.813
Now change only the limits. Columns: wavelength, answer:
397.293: 7.591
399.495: 13.06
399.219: 13.09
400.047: 13.05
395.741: 10.43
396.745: 3.32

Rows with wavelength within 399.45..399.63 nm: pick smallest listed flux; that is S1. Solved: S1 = 12.97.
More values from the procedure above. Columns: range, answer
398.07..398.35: 11.46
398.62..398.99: 12.67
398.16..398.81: 11.05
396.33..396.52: 6.199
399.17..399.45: 12.89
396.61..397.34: 3.16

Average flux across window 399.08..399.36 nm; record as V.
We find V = 13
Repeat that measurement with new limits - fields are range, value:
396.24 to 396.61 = 6.29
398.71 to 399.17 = 12.9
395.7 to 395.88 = 10.7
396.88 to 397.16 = 4.02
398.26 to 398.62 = 11.7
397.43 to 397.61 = 10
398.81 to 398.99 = 12.9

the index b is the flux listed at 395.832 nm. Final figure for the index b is 11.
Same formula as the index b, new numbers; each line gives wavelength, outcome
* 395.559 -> 11.17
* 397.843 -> 12.01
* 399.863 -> 12.98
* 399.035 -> 12.56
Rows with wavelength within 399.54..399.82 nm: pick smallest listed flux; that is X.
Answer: 12.54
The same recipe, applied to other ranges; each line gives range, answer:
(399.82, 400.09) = 12.98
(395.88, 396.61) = 5.096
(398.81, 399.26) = 12.56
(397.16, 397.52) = 6.302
